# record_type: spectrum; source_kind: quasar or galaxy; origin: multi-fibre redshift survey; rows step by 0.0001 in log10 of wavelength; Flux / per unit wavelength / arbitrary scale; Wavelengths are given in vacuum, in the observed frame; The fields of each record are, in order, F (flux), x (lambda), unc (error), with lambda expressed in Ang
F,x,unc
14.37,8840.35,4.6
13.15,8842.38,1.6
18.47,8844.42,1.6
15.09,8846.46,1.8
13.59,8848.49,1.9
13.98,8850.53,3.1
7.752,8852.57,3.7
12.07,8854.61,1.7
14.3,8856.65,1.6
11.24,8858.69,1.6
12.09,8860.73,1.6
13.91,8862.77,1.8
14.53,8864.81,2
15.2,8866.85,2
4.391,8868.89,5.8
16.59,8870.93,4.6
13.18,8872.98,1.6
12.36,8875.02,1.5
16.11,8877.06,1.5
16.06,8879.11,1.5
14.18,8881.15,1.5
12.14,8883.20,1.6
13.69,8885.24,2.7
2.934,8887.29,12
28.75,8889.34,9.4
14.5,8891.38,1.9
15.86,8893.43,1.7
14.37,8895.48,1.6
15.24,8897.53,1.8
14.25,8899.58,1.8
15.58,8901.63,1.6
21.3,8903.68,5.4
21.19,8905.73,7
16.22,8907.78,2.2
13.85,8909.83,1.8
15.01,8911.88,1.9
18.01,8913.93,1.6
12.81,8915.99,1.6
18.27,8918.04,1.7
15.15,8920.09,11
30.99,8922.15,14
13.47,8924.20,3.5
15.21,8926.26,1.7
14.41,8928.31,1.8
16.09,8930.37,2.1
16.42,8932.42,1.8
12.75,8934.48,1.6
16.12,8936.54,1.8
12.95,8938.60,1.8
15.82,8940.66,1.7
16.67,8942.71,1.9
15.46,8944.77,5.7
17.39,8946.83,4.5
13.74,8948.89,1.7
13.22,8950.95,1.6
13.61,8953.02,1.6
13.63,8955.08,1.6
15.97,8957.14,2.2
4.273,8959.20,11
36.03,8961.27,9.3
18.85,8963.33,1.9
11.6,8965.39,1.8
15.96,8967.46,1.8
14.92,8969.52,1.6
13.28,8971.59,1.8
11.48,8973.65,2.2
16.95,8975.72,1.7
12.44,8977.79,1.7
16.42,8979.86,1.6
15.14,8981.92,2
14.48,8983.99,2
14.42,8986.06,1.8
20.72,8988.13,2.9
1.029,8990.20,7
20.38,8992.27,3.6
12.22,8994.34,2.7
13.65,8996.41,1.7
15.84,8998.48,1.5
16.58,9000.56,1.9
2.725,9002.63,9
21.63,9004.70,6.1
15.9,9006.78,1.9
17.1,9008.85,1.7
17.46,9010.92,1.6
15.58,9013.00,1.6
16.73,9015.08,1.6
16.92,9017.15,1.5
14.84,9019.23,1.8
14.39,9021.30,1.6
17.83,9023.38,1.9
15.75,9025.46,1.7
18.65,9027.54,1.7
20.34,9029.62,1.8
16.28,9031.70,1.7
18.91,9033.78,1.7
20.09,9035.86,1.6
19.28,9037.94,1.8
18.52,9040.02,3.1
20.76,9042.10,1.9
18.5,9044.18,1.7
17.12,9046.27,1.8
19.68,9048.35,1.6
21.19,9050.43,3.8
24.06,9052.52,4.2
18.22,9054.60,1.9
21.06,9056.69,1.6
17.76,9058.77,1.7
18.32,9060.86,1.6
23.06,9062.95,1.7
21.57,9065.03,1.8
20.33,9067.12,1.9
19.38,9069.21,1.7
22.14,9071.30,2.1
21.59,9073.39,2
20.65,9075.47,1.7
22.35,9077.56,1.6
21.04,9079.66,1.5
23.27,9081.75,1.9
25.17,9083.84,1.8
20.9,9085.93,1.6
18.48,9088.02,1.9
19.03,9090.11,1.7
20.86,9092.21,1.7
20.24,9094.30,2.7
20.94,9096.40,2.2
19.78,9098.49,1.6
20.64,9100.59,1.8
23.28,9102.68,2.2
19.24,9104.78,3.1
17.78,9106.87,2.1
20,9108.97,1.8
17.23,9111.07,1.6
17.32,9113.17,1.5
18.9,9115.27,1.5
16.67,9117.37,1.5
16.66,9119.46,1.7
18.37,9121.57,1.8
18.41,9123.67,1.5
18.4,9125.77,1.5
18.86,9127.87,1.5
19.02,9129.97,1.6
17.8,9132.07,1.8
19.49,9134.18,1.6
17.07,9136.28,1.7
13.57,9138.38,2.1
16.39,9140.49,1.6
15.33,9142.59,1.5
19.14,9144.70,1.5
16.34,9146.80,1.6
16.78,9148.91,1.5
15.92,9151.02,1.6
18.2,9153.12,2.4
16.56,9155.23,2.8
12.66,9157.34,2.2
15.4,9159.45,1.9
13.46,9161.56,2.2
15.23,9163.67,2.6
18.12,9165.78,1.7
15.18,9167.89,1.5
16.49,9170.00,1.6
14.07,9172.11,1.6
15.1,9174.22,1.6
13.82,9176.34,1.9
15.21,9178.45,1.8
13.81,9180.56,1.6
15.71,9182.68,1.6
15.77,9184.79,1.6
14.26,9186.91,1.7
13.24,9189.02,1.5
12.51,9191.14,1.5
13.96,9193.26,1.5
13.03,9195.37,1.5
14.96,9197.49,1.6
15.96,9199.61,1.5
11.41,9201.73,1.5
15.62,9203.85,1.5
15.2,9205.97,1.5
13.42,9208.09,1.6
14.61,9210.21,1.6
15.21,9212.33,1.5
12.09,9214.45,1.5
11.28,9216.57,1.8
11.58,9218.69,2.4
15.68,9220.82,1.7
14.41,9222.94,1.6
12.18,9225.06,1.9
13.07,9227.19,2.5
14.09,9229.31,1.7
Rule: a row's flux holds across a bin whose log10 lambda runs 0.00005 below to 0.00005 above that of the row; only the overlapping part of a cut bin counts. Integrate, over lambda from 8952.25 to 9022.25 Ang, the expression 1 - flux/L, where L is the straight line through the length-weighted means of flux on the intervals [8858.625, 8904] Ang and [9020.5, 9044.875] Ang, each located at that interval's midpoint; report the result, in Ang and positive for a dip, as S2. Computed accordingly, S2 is 8.1 Ang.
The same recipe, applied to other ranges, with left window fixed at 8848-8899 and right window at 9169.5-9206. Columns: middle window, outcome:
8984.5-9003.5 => 0.9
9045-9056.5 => -5.0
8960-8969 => -4.0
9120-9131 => -3.3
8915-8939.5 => -4.5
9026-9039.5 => -4.6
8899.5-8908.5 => -3.0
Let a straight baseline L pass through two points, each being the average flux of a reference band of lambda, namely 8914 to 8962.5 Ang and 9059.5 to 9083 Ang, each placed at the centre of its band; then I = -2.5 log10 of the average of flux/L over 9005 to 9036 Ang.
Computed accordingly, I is 0.13 mag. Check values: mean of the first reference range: 16.2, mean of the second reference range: 21.2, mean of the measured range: 17.1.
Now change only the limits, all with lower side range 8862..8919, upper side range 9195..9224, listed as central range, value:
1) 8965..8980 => 0.05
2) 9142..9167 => -0.14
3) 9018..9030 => -0.15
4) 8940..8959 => 0.02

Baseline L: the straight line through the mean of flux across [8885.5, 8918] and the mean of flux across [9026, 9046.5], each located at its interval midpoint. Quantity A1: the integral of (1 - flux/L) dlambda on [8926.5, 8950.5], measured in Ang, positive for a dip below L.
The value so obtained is 2.2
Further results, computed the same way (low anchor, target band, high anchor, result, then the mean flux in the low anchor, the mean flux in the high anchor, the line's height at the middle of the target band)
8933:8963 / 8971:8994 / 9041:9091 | 3.89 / 15.6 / 20.7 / 17.1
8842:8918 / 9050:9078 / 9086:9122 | -3.71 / 14.5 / 19.2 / 18.4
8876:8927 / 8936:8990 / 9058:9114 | 7.37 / 16.2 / 20.5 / 17.6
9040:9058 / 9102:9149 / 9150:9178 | -2.67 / 20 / 15.4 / 16.9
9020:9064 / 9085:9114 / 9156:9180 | -4.28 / 19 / 15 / 17.2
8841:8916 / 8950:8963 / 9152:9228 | -1.66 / 14.5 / 14.4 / 14.4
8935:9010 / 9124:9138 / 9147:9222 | -3.33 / 14.9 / 14.6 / 14.7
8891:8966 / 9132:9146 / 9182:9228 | -2.42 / 16.2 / 13.9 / 14.4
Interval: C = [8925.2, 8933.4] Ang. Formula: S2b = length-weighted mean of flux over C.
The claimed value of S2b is 15.5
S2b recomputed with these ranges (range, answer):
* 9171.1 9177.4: 14.3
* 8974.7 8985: 15.1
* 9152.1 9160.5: 15.7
